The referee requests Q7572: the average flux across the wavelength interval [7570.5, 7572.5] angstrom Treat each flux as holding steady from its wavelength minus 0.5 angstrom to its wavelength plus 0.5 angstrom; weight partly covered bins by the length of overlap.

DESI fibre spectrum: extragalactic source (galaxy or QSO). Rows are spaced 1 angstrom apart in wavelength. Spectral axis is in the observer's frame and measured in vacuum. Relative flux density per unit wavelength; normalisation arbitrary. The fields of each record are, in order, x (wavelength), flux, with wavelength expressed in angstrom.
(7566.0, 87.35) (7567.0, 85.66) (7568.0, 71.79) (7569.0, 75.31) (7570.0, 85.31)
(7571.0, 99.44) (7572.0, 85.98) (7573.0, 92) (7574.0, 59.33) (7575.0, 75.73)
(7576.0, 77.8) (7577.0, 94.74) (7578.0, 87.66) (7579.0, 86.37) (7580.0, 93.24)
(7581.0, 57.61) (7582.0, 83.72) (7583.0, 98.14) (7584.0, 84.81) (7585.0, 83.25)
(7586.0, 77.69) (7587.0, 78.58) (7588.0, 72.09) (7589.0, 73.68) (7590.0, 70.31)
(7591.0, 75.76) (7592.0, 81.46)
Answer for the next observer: 92.7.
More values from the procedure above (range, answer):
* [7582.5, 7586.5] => 86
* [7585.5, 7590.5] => 74.5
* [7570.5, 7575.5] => 82.5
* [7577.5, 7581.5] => 81.2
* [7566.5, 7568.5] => 78.7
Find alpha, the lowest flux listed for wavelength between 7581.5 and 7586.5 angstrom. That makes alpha 77.69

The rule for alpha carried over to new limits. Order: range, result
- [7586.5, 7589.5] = 72.09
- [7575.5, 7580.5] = 77.8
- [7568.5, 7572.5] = 75.31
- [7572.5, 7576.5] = 59.33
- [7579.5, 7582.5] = 57.61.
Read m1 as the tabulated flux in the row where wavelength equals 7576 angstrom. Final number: 77.8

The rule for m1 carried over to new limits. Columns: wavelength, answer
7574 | 59.33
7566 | 87.35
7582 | 83.72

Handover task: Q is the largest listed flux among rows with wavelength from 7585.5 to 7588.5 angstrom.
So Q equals 78.58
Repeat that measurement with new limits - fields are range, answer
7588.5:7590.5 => 73.68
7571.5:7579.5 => 94.74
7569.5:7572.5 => 99.44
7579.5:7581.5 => 93.24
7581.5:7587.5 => 98.14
